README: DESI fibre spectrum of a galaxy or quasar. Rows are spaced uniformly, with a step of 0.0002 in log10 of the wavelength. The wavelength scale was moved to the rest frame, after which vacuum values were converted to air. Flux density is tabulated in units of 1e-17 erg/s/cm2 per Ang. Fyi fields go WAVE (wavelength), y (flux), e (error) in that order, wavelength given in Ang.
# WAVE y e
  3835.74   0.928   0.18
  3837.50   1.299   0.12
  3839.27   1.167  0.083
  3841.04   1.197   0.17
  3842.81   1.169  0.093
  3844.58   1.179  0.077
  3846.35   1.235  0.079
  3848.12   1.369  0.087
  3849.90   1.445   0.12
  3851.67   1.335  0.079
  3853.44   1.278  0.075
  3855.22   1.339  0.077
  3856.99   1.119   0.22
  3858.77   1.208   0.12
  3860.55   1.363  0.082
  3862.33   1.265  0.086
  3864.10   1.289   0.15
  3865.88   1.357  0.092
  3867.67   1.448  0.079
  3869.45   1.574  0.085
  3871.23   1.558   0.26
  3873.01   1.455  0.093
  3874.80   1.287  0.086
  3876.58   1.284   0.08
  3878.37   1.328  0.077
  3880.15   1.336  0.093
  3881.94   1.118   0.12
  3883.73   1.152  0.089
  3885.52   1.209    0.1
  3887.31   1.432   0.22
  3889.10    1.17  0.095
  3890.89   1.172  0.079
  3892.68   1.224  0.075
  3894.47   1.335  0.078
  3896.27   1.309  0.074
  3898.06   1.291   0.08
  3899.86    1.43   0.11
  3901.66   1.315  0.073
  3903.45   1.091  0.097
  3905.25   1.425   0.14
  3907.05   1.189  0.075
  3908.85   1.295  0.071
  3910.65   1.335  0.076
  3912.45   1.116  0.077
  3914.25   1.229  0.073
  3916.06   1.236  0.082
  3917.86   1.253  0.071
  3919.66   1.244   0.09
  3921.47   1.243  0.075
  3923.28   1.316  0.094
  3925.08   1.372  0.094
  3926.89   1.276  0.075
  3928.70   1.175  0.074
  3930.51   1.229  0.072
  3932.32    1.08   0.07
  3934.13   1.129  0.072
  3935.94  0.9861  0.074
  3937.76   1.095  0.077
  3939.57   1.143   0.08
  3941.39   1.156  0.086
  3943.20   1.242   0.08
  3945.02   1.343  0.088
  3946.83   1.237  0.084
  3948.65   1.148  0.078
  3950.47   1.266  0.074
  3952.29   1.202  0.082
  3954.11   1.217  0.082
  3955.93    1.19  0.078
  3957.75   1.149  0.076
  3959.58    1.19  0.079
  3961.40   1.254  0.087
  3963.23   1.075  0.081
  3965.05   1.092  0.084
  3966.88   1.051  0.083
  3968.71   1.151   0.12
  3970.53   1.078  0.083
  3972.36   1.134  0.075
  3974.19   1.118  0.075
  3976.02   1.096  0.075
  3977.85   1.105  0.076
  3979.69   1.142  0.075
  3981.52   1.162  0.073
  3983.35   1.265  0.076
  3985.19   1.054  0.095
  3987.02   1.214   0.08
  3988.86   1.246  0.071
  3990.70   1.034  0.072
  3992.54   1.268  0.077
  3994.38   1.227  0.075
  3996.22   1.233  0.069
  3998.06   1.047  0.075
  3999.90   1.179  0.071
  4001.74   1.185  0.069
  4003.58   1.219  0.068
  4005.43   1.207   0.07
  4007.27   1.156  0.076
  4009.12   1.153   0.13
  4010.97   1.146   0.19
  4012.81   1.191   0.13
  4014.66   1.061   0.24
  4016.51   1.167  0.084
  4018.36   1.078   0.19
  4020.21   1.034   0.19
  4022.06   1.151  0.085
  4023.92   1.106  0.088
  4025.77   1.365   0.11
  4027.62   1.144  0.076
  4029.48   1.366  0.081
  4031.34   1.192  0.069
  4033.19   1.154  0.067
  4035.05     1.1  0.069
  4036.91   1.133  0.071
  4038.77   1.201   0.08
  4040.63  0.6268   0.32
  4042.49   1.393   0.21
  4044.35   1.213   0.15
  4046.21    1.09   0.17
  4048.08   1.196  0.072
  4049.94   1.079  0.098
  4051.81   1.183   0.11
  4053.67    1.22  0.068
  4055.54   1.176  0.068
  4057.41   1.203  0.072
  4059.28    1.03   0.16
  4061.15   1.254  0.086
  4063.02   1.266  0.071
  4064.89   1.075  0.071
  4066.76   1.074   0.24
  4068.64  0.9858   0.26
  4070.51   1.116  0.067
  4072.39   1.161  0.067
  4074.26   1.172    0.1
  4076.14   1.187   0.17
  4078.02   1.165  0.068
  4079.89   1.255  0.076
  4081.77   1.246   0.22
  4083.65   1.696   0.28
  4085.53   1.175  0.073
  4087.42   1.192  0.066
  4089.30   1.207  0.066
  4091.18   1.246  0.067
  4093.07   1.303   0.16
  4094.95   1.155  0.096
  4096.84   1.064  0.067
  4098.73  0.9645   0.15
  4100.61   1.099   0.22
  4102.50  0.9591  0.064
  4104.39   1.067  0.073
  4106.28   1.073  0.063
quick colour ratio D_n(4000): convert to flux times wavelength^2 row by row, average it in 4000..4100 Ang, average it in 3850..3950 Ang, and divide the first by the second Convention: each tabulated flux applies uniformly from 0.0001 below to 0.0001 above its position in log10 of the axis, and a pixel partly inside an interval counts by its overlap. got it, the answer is 1.00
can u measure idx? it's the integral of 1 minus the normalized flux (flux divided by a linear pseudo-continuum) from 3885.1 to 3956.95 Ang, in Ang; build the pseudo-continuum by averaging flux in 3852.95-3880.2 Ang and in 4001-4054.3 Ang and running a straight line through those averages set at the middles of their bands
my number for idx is 2.6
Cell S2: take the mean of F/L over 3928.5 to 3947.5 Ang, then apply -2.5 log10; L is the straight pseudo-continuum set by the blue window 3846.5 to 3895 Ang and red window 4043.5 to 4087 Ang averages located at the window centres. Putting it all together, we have 0.09 mag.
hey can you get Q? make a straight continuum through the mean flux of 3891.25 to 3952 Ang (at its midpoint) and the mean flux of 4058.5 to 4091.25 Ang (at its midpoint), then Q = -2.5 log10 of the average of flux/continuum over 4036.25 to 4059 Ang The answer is 0.06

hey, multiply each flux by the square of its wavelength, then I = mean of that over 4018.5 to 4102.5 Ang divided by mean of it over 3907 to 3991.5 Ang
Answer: 1.04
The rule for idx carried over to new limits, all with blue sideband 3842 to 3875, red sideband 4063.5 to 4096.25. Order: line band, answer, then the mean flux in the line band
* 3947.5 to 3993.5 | 3.9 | 1.16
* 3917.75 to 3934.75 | 0.8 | 1.23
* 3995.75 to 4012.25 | 1.0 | 1.17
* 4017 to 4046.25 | 1.9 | 1.15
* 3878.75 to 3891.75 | 0.8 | 1.23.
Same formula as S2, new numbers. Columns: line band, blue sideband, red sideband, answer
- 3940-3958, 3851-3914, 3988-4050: 0.01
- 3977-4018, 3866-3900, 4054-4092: 0.07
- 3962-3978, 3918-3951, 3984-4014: 0.08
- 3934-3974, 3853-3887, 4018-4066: 0.07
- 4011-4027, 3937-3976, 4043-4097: 0.03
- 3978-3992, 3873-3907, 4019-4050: 0.03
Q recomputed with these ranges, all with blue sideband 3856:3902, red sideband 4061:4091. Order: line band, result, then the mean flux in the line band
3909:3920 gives 0.04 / 1.24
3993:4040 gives 0.06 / 1.17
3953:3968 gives 0.10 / 1.15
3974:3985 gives 0.10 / 1.14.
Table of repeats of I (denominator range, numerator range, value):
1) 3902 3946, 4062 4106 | 1.04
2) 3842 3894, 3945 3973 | 0.94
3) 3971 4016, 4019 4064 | 1.03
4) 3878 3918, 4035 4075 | 0.97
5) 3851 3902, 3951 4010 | 0.93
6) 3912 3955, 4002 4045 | 1.00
